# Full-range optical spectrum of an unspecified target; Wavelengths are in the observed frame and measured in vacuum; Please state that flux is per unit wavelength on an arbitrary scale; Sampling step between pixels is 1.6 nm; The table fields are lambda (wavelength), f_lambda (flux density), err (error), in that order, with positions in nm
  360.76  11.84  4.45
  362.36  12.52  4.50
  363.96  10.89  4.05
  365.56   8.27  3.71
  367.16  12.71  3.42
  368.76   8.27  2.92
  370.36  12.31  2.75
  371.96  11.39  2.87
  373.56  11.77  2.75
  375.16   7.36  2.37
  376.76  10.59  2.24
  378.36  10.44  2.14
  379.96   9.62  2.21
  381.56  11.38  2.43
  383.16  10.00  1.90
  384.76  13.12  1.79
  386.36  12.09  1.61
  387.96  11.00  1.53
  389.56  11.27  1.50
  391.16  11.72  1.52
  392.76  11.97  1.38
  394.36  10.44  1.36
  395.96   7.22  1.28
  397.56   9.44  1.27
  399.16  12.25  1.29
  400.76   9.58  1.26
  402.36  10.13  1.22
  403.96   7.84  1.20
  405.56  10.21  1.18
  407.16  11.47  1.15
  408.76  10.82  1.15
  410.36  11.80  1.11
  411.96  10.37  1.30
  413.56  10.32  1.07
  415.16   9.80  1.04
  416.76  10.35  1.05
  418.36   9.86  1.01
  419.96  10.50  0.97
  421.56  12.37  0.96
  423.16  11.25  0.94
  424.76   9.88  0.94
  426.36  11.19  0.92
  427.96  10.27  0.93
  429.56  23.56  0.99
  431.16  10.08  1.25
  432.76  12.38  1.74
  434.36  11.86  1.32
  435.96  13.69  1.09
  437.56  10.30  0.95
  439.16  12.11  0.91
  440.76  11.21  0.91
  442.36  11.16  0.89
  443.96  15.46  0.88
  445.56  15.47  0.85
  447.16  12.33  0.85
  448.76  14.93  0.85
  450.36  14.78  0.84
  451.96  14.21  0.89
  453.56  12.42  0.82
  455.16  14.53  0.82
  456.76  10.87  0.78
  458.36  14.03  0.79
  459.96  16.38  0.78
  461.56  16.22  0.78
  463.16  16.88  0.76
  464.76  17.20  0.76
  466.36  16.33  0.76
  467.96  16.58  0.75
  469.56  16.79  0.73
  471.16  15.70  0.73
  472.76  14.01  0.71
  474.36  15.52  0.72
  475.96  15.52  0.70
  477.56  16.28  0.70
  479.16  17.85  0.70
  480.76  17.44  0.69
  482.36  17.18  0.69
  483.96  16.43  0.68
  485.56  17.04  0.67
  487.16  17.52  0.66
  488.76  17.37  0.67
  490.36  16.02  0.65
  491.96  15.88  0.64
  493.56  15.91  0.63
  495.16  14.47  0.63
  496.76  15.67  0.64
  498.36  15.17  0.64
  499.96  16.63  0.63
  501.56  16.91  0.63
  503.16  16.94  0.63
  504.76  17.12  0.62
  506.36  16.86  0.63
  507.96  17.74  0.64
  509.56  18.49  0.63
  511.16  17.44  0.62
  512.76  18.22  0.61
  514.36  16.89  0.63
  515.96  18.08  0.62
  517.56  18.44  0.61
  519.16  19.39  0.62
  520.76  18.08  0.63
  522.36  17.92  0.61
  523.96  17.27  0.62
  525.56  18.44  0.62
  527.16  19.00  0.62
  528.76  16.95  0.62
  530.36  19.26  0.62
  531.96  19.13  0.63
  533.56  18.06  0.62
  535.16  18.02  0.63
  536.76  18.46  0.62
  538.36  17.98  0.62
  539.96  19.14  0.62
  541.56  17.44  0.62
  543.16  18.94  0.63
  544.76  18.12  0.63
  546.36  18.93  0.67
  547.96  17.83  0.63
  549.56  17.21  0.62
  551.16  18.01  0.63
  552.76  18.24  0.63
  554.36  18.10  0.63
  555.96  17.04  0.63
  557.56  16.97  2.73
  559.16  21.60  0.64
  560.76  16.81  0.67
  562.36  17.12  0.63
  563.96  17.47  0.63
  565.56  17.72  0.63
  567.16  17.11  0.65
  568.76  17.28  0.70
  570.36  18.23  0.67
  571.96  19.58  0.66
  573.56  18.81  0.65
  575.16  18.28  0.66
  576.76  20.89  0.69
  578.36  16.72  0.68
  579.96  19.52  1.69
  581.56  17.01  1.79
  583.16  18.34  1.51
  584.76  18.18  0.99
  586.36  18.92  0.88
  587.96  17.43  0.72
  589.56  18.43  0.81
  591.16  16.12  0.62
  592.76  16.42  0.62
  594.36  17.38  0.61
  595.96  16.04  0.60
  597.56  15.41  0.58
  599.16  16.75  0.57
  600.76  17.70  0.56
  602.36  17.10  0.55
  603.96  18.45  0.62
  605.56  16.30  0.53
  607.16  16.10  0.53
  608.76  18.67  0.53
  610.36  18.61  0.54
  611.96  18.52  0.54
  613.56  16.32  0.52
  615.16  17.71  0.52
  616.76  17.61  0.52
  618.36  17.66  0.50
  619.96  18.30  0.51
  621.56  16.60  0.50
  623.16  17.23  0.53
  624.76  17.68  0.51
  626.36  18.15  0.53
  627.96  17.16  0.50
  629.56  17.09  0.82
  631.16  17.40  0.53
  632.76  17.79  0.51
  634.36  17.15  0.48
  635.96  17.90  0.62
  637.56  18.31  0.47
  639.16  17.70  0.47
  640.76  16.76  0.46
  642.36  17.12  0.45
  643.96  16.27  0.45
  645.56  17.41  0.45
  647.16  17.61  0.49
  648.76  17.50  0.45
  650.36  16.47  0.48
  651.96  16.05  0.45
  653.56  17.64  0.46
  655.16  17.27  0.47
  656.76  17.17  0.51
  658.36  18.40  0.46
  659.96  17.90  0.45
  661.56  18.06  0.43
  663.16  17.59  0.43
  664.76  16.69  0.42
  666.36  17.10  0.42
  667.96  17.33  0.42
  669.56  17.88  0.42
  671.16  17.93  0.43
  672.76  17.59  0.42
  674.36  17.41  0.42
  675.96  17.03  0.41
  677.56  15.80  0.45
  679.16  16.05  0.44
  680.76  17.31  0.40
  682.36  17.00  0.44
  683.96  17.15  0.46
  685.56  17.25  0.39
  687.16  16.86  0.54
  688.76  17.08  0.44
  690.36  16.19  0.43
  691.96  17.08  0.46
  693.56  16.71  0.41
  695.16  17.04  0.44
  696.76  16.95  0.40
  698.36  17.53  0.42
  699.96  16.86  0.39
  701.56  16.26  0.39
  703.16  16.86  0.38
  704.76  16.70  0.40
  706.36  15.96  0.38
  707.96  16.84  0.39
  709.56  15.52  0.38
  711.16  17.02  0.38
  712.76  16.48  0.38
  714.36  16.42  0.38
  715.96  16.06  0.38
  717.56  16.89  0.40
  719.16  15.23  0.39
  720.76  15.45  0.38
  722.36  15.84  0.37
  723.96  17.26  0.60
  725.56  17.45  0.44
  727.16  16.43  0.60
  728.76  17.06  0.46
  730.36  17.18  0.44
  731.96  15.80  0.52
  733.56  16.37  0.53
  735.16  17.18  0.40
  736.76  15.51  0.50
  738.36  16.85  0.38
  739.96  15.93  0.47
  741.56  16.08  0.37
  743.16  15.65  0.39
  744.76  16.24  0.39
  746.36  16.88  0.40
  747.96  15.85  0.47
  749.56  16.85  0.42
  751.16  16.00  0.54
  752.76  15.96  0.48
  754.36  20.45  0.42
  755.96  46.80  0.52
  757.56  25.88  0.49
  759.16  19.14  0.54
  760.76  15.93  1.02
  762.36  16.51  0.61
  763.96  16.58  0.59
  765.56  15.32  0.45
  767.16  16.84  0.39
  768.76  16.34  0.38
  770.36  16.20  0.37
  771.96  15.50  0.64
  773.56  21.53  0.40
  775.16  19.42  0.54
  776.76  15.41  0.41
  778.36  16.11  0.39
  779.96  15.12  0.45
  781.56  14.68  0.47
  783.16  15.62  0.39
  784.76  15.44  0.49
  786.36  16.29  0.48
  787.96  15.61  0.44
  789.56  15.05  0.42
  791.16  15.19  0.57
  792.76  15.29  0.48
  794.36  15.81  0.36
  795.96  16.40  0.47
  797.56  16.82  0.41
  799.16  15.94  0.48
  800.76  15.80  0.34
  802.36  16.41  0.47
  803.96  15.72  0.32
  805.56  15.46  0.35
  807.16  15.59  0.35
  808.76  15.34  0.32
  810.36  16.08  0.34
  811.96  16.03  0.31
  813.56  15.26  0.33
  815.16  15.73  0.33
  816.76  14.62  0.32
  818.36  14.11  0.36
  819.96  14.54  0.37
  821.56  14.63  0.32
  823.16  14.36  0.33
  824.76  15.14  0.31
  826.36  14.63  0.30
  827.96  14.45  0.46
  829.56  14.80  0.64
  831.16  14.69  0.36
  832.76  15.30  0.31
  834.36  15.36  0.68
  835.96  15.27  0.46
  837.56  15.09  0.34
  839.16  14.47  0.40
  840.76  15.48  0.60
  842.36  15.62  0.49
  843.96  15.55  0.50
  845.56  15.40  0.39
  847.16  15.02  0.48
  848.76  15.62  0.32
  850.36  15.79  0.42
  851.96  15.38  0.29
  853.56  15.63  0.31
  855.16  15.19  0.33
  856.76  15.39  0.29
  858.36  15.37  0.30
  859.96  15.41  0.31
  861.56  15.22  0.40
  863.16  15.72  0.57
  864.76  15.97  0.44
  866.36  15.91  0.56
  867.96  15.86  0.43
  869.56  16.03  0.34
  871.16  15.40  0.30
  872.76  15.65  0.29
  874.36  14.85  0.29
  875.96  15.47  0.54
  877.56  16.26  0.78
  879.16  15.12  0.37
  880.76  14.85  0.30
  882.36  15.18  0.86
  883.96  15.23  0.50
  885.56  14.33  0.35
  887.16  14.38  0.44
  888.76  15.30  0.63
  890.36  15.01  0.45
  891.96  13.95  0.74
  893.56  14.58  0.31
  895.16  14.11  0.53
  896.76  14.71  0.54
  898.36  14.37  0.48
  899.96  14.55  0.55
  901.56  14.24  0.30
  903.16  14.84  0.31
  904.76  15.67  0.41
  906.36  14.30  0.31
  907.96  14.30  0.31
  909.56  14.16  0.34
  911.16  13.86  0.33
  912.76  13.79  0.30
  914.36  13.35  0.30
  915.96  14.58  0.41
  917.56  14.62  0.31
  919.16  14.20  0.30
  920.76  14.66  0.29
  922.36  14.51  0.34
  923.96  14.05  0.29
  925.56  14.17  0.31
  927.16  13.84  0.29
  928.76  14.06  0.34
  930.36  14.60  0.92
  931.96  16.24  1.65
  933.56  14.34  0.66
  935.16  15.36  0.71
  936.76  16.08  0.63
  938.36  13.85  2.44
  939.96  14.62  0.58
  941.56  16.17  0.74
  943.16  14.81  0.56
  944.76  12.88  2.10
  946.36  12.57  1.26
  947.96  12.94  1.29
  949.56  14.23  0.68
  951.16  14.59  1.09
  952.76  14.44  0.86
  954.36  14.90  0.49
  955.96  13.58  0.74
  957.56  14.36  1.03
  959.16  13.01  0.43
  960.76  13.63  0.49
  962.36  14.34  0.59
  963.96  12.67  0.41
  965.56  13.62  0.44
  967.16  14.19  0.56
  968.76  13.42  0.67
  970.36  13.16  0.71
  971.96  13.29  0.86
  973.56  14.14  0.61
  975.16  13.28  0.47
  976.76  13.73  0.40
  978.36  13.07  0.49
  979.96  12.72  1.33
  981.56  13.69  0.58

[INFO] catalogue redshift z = 0.15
